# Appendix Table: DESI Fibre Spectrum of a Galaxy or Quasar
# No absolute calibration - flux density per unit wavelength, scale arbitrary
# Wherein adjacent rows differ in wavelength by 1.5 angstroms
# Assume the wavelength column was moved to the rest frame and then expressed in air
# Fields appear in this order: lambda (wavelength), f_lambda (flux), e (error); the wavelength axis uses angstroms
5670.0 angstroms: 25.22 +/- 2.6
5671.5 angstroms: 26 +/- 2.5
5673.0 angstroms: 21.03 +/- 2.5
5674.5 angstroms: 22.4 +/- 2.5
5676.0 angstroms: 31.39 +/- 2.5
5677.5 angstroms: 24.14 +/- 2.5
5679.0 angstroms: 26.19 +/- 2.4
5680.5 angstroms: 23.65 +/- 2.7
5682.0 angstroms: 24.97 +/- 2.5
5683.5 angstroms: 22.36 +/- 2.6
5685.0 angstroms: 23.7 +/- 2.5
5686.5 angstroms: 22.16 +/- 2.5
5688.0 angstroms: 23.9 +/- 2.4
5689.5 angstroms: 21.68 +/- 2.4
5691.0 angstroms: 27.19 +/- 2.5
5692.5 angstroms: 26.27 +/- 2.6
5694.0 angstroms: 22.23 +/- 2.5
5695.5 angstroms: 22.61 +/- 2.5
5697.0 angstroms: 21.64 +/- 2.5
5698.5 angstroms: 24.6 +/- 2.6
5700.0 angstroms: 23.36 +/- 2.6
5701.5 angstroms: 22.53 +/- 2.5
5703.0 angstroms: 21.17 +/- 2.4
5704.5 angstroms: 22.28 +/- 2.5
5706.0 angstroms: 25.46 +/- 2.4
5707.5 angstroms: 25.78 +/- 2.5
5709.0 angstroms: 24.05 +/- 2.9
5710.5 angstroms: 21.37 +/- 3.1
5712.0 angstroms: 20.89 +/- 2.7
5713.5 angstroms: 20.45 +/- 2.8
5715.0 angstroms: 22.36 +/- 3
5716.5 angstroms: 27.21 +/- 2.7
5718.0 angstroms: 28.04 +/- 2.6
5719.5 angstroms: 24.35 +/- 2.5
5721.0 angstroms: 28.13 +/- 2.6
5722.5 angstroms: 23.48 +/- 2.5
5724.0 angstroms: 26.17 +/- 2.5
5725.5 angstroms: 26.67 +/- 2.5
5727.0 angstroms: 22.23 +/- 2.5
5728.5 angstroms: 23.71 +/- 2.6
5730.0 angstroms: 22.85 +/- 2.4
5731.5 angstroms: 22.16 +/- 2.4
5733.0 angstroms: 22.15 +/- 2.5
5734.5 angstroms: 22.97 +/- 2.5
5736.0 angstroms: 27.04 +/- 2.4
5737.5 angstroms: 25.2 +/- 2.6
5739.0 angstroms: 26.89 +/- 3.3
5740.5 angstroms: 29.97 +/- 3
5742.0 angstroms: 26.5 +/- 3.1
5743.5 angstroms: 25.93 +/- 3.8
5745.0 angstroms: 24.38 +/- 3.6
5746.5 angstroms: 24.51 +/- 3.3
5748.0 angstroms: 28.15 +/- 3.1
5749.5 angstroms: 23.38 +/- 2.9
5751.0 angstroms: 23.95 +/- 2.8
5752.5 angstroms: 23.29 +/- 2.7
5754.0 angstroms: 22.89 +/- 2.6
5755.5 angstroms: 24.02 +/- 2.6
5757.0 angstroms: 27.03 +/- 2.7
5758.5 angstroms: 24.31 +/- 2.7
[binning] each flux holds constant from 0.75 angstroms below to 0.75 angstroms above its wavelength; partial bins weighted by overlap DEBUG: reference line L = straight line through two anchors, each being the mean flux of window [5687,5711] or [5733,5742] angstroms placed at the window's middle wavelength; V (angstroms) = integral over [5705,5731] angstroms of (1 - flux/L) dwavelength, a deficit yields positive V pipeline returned 0.5 angstroms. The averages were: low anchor 23.5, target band 24.3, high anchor 26.1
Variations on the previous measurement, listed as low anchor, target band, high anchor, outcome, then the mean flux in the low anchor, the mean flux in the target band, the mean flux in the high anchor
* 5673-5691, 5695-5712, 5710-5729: 0.8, 24.2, 23.1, 24.3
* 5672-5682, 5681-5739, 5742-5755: 2.1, 24.8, 23.9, 24.7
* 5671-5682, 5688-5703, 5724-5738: 0.7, 24.9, 23.5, 24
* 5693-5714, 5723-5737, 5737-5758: 0.2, 22.8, 24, 25.4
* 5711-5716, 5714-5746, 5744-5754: -3.1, 21.5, 25.1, 24.5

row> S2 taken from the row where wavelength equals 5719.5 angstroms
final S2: 24.35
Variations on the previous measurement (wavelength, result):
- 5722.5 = 23.48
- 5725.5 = 26.67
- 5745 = 24.38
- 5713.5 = 20.45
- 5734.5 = 22.97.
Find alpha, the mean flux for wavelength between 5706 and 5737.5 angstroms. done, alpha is 24.2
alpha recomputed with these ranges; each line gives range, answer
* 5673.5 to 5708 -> 24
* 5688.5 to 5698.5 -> 23.7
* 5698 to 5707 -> 23.3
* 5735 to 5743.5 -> 26.9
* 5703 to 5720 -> 23.7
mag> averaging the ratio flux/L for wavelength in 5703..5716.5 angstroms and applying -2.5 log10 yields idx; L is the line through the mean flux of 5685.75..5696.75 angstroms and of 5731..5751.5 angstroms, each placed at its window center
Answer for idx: 0.058 mag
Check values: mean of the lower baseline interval 23.6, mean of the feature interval 23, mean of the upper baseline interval 25.3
